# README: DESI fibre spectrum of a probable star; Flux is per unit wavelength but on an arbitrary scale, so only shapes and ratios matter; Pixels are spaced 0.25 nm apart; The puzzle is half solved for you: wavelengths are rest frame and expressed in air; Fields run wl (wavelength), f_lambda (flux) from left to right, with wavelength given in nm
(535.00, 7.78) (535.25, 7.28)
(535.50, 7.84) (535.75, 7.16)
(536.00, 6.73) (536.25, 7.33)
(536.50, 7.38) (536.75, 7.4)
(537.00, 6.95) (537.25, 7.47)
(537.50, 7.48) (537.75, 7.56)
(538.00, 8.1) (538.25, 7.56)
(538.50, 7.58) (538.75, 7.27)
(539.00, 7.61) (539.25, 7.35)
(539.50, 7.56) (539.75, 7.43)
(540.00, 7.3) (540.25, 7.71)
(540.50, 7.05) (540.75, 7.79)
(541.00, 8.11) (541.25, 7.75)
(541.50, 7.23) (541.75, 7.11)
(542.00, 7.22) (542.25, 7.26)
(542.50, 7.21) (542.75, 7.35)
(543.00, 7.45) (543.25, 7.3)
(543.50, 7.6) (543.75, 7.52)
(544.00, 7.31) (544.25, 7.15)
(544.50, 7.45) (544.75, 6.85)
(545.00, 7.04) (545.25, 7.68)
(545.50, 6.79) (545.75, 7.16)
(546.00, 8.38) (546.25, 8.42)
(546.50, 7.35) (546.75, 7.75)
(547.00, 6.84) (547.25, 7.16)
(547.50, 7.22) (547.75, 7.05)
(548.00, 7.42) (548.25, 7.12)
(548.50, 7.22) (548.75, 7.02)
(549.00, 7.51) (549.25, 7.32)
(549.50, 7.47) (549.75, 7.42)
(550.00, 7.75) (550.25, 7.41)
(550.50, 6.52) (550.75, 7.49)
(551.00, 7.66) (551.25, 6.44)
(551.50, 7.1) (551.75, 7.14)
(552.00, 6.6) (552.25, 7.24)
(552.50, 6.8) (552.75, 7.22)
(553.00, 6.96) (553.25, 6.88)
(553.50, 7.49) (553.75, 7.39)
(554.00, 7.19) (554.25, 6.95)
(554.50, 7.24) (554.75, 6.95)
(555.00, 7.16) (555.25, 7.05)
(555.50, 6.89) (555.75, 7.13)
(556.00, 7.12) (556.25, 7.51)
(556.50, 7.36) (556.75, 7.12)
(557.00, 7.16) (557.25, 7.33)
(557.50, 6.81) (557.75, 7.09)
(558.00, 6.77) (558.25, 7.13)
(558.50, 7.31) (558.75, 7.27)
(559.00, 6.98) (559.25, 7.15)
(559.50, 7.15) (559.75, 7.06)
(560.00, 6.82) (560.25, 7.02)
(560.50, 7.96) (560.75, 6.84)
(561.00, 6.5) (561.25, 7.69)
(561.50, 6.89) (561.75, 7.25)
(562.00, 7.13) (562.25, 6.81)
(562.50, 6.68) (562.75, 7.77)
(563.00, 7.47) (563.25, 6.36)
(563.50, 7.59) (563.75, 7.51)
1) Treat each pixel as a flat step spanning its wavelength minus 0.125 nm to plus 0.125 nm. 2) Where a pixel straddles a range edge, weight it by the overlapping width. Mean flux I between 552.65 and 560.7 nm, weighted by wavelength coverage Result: 7.14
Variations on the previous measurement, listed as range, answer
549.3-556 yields 7.14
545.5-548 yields 7.44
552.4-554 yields 7.13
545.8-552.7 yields 7.29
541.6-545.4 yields 7.3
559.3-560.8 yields 7.16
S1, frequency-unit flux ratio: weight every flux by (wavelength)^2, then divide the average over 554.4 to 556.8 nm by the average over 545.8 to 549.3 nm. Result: 1.0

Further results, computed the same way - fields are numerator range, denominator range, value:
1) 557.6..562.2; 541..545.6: 1.03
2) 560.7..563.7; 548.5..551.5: 1.02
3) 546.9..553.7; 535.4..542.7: 1.01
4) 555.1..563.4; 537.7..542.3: 1.02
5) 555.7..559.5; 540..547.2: 1.01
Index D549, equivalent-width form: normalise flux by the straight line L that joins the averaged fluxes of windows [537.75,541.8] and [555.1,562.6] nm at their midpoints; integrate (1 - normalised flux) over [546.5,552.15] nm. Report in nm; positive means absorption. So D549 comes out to 0.08 nm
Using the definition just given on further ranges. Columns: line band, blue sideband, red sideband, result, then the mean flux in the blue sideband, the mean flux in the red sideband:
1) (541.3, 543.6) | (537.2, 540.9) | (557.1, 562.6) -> 0.043 nm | 7.53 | 7.08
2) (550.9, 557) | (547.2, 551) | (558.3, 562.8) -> 0.092 nm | 7.29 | 7.12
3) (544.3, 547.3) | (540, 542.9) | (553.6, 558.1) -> -0.028 nm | 7.43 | 7.13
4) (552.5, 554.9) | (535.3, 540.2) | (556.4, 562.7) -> 0.021 nm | 7.43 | 7.1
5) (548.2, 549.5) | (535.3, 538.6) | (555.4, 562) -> -0.001 nm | 7.42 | 7.13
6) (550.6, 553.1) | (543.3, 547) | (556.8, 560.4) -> 0.069 nm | 7.44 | 7.08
